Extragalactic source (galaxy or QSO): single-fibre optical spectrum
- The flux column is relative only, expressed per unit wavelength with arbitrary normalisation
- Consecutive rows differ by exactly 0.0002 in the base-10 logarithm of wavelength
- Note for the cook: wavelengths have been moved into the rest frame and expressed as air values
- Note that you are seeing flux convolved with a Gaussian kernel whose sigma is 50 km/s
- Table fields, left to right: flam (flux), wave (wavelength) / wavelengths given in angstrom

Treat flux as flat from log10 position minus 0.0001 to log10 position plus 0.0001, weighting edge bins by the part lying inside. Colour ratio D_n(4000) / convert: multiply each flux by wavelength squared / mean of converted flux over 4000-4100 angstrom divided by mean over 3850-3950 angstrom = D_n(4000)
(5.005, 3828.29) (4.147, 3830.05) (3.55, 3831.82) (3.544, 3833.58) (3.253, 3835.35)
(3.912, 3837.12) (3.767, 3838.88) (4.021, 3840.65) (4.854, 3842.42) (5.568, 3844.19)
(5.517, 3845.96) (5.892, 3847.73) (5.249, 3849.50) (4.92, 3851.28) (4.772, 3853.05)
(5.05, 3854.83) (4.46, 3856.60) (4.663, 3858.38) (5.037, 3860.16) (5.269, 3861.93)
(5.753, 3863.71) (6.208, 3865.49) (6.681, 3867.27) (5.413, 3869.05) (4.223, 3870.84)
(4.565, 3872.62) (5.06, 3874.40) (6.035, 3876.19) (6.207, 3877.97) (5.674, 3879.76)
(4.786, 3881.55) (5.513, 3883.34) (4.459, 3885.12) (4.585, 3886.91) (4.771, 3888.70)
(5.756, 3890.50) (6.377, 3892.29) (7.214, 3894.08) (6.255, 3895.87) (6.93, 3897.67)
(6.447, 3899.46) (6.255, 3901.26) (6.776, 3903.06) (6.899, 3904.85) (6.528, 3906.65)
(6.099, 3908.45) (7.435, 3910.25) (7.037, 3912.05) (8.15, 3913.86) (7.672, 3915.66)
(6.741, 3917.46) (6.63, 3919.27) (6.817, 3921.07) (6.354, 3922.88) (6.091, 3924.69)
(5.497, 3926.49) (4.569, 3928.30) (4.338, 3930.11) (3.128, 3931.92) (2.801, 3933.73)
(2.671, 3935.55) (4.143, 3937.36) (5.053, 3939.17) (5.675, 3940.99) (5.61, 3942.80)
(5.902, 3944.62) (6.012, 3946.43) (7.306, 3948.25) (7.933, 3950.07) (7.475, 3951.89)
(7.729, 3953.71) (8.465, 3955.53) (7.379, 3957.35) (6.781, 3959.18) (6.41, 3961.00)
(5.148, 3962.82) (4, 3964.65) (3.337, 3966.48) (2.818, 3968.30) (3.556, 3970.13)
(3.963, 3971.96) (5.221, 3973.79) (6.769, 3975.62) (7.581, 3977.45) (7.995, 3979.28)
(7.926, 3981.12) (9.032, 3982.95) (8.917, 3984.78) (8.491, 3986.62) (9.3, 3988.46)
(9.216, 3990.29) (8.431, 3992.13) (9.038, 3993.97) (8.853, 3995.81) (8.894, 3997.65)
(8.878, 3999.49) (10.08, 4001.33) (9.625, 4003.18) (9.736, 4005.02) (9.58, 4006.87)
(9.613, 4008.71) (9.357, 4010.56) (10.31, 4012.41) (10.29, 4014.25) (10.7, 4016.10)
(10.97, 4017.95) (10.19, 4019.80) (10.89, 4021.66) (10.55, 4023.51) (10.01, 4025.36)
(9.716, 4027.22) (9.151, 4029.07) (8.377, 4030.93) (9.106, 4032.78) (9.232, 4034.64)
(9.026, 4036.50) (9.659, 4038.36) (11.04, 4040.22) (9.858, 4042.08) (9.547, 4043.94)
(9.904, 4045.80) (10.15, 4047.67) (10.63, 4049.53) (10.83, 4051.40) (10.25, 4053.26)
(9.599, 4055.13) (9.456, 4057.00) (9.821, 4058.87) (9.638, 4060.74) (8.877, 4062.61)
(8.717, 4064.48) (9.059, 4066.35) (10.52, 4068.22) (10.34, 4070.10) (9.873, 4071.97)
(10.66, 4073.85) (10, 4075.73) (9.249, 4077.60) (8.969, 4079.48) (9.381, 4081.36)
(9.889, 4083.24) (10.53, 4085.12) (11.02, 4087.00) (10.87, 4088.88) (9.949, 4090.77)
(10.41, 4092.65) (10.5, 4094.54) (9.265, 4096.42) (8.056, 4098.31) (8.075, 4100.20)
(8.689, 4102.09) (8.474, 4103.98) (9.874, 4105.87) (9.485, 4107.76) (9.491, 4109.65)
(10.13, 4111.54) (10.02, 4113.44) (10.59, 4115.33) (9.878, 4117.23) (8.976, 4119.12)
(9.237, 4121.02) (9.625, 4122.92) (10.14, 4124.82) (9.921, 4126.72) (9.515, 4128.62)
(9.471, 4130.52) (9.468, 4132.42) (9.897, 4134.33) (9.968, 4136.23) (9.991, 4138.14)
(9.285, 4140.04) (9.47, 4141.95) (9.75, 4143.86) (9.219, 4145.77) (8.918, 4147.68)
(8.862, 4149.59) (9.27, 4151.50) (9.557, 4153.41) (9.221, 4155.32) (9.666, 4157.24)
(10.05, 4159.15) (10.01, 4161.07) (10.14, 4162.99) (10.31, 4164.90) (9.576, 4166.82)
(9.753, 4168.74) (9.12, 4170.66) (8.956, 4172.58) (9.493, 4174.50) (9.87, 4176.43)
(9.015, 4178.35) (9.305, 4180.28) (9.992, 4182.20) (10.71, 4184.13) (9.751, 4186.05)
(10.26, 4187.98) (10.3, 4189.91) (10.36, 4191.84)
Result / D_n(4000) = 1.87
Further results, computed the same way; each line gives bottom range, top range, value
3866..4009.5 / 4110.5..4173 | 1.63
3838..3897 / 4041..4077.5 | 2.05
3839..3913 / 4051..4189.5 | 1.94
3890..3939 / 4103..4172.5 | 1.80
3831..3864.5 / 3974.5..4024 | 2.14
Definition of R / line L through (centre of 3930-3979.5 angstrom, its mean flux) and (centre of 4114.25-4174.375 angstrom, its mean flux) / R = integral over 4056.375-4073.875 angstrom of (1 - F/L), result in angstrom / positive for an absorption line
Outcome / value -3.9 angstrom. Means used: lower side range 5.53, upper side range 9.61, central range 9.65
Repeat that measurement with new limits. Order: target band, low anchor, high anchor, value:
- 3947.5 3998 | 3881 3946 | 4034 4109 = 1.6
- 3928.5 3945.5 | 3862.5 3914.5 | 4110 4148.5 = 6.0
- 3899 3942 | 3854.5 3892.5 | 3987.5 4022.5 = 6.0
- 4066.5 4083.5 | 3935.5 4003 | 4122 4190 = -2.8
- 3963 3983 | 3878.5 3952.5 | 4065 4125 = 4.7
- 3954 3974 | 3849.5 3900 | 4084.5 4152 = 4.9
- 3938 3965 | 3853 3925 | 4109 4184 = 1.4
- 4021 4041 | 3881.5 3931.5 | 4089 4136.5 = -3.5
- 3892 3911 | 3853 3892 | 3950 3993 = -3.2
